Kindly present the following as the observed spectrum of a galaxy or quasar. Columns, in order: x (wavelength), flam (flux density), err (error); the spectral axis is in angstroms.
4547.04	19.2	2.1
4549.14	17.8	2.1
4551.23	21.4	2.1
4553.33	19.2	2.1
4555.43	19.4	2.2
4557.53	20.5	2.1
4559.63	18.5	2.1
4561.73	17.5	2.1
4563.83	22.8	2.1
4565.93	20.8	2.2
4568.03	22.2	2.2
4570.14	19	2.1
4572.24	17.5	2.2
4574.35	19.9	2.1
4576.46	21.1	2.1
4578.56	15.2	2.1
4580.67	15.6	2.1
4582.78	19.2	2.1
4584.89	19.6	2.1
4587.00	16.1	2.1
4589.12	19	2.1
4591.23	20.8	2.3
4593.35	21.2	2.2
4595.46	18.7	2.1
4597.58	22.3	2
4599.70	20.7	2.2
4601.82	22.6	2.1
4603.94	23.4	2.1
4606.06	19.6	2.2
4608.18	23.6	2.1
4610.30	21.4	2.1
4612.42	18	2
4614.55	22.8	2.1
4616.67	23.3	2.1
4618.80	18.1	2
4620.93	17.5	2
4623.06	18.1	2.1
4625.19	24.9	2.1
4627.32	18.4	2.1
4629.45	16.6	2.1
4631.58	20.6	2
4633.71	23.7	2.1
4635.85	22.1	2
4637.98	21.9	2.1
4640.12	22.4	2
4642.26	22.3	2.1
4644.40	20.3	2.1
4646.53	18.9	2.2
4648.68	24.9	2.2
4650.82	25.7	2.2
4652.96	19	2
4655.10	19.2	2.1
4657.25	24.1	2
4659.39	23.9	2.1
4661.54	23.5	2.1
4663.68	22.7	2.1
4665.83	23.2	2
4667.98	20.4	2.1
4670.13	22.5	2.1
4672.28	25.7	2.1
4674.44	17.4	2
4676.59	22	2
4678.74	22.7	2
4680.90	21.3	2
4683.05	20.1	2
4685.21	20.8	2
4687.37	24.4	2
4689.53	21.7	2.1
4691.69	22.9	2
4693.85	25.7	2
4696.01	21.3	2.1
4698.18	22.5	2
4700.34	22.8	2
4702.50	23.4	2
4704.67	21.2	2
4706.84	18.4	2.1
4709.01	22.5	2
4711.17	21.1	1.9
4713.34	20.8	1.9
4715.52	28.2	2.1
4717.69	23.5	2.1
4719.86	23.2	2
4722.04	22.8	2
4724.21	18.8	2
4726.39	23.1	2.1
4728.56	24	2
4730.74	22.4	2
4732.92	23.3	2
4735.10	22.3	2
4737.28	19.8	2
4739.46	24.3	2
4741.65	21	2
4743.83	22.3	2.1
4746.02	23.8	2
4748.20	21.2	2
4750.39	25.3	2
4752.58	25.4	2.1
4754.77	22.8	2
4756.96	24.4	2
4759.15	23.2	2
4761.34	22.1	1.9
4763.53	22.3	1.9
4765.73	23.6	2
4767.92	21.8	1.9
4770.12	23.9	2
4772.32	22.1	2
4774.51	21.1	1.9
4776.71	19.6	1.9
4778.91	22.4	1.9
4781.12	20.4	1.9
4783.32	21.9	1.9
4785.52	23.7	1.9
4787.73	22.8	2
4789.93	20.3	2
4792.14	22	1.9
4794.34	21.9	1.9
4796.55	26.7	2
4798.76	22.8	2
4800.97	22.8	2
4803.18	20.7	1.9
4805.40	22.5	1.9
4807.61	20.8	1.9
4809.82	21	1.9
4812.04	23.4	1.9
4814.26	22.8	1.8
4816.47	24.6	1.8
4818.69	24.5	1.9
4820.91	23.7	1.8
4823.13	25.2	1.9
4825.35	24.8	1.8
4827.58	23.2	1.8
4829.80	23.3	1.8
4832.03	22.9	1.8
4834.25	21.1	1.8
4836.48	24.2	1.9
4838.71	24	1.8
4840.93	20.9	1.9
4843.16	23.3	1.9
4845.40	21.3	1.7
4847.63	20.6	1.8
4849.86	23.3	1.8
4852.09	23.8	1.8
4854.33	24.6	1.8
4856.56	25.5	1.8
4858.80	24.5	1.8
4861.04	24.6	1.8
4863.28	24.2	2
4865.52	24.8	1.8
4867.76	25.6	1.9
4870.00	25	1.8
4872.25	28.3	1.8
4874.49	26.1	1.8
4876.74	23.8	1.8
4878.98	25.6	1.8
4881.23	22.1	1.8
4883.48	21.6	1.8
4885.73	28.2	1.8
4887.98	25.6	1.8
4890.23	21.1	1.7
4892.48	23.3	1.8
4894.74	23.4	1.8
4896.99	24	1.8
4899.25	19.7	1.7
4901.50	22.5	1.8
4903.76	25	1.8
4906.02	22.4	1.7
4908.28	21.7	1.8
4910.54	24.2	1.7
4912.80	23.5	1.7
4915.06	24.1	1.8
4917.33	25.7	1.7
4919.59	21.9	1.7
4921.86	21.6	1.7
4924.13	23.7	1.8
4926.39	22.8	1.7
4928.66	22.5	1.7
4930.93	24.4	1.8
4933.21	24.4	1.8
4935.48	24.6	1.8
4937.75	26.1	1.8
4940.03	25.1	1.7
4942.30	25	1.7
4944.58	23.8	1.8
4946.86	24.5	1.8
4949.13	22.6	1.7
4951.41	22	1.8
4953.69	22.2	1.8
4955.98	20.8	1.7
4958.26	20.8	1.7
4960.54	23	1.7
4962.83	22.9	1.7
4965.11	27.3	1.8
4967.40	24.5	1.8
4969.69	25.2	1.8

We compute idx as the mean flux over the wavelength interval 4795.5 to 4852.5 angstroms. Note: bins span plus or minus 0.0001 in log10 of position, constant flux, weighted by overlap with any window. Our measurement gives 23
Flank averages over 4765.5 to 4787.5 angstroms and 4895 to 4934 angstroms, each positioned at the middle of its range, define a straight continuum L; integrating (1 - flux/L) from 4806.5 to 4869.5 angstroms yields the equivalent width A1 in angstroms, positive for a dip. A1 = -2.59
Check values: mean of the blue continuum 22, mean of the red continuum 23.2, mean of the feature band 23.5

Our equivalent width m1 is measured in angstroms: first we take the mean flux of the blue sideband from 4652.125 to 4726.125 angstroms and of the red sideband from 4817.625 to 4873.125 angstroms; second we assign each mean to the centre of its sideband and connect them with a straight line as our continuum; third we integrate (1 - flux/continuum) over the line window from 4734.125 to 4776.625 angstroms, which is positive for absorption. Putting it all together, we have 0.4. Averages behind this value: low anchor 22.2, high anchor 23.9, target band 22.7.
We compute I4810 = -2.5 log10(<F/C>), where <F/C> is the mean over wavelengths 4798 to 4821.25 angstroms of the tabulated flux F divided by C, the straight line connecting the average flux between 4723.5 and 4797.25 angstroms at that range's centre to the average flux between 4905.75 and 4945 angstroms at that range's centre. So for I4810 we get 0.01 mag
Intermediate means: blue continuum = 22.5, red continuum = 23.8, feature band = 22.7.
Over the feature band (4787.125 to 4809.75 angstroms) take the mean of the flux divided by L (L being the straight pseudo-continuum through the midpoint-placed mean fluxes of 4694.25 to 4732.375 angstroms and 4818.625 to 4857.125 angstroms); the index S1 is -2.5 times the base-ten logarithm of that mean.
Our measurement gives 0.04 mag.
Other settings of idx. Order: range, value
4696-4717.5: 22.3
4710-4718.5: 23.4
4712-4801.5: 22.7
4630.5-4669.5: 22.2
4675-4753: 22.5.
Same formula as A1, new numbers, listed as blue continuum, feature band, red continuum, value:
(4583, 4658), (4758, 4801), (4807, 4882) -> 1.1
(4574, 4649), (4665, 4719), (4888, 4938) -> -2.8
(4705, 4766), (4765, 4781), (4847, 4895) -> 0.8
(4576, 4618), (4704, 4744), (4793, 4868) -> -0.7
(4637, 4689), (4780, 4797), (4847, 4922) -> 0.6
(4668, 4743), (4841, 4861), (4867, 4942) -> 0.2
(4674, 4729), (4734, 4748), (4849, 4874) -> 0.4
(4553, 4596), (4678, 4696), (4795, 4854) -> -1.2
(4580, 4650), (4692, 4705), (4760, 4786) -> -0.9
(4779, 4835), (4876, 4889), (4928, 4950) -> -0.4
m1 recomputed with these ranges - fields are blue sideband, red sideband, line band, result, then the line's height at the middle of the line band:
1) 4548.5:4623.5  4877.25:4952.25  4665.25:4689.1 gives -1.05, 20.9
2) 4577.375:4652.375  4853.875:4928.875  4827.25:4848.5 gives 0.73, 23.3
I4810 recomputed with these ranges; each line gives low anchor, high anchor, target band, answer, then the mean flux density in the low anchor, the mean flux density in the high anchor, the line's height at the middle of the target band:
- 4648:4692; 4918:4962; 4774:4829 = 0.01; 22.3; 23.3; 22.8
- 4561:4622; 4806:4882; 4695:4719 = -0.03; 20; 23.8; 21.7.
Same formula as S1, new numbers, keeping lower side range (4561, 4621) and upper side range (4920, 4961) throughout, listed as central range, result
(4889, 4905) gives 0.01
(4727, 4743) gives -0.05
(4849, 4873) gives -0.11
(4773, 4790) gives 0.01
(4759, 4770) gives -0.05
